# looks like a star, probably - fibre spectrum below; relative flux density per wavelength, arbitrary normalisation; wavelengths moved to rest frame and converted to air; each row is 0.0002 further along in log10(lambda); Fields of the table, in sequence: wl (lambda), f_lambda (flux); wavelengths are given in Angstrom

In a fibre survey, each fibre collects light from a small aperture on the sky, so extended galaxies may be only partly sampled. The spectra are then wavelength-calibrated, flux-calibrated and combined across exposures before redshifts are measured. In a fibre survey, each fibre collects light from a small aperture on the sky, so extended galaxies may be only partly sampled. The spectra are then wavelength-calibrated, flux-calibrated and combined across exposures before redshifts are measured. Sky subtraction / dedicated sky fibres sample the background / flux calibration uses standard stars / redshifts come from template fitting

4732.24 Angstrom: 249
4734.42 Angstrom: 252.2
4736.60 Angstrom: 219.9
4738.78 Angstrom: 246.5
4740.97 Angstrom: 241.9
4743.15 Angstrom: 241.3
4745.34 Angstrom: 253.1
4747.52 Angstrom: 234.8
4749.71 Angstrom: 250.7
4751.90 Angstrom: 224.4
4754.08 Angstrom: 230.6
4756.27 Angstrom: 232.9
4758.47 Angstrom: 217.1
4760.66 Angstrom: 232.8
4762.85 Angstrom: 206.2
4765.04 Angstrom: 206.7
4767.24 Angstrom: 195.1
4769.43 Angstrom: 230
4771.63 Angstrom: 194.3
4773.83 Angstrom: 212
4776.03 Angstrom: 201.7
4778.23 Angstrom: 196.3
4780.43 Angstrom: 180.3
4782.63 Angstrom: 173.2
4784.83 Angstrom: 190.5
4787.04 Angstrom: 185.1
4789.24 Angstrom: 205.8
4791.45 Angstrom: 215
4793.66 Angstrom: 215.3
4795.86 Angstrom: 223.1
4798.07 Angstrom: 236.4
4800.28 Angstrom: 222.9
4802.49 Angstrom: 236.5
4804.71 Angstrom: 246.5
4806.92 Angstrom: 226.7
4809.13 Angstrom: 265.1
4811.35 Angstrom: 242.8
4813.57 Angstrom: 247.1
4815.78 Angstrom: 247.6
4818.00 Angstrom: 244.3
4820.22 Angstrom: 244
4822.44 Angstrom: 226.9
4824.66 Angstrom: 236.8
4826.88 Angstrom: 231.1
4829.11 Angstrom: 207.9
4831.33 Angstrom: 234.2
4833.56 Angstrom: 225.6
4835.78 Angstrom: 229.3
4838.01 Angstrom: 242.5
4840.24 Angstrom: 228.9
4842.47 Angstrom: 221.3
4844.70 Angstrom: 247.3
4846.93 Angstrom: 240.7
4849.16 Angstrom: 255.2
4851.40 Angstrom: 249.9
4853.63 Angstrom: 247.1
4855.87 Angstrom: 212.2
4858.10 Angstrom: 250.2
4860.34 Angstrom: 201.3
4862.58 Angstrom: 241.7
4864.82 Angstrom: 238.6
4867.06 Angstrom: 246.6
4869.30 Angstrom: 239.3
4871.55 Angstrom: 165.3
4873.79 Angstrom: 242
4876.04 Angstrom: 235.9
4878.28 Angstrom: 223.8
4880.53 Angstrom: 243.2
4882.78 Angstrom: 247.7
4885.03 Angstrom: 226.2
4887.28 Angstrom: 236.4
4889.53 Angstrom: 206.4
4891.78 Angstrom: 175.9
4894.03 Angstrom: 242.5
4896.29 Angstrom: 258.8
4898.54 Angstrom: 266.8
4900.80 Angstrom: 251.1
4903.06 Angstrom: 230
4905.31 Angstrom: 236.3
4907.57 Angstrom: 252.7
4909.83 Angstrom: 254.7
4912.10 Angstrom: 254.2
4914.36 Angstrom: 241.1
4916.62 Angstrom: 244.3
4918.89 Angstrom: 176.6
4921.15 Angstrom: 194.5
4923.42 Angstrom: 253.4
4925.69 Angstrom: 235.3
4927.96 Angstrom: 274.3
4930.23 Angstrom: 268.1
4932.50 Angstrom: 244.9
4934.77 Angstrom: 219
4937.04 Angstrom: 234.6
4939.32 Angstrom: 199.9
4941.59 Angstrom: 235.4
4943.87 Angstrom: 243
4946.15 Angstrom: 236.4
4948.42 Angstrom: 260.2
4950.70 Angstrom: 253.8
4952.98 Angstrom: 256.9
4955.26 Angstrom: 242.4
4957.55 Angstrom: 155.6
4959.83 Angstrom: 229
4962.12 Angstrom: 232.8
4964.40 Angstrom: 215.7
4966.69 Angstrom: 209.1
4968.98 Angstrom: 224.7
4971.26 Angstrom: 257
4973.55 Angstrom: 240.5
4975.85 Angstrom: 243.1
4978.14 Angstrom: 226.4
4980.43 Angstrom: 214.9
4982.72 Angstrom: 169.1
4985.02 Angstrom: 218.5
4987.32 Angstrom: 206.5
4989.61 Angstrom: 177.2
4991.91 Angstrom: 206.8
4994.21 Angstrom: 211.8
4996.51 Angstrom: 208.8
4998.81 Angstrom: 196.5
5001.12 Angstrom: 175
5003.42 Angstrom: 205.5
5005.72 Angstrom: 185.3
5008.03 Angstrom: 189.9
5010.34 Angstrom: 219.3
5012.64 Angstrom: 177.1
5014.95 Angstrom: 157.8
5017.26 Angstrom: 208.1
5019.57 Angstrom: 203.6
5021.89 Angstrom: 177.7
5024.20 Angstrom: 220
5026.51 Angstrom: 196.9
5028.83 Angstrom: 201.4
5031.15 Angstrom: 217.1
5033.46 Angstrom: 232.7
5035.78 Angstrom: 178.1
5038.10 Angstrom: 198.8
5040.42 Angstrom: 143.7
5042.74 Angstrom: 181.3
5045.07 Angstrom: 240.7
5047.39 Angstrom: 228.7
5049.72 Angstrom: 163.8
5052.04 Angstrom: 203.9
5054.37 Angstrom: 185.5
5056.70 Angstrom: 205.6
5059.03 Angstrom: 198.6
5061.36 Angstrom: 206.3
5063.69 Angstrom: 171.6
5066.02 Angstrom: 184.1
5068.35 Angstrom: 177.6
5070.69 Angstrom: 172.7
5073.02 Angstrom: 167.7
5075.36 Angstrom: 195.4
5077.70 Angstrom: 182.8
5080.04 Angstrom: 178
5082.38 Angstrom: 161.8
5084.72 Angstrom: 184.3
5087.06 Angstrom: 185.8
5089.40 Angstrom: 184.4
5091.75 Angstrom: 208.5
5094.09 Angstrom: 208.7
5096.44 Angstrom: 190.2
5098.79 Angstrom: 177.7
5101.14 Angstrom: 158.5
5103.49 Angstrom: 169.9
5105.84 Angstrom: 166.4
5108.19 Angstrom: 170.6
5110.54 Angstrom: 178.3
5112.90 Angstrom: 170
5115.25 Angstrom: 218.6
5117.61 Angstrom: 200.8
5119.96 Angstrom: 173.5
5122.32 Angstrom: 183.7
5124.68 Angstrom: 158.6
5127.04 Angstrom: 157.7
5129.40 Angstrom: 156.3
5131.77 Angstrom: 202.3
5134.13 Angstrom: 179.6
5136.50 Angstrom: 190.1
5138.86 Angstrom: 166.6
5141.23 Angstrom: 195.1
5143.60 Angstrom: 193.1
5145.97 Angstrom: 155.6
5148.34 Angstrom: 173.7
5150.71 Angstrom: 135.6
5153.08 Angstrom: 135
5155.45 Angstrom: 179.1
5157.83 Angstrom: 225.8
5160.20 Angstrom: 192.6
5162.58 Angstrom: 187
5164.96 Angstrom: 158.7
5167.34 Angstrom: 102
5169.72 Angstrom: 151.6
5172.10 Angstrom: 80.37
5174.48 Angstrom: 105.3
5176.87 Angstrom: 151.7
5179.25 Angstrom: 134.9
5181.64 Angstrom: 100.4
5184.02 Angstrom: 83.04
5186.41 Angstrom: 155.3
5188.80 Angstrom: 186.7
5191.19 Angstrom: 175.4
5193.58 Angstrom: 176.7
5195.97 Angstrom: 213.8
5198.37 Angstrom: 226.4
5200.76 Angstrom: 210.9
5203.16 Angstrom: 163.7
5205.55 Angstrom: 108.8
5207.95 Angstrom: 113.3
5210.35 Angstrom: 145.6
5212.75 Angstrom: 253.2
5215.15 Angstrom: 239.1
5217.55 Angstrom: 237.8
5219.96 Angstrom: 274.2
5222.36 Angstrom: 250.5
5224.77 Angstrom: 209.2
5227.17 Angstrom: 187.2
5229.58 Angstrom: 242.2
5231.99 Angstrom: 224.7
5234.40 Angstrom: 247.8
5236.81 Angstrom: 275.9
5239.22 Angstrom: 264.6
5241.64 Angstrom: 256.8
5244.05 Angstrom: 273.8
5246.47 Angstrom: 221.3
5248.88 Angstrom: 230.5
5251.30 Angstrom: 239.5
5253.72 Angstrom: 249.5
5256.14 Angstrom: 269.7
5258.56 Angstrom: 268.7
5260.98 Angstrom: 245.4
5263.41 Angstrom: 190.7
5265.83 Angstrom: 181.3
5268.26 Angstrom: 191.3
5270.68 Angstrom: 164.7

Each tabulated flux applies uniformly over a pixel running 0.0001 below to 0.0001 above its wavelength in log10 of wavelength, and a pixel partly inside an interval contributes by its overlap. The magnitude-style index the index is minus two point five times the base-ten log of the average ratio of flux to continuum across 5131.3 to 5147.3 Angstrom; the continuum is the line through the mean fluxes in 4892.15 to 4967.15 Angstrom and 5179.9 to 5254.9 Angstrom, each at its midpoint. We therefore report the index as 0.18 mag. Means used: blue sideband 236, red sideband 207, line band 182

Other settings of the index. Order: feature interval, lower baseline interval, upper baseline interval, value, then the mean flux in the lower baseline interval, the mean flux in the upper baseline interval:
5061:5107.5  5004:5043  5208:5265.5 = 0.14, 194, 236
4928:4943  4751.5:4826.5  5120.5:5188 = -0.21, 220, 157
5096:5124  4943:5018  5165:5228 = 0.05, 214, 170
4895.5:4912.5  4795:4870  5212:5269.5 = -0.06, 236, 238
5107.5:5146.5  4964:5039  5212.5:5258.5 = 0.25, 205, 245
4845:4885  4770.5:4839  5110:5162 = -0.10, 222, 178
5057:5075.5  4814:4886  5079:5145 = 0.03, 234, 181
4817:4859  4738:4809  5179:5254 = -0.09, 219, 206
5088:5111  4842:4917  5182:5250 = 0.20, 236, 208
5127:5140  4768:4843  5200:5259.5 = 0.26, 223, 226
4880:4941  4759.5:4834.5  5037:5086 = -0.15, 220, 187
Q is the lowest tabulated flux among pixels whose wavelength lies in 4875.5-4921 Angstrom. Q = 175.9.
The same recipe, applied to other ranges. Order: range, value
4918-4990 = 155.6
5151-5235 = 80.37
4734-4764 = 206.2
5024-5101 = 143.7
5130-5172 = 102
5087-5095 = 184.4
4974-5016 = 157.8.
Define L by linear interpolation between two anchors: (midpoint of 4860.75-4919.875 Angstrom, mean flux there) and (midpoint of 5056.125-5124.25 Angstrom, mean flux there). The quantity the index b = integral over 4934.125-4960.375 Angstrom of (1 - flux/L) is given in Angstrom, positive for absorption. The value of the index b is -1.4 Angstrom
